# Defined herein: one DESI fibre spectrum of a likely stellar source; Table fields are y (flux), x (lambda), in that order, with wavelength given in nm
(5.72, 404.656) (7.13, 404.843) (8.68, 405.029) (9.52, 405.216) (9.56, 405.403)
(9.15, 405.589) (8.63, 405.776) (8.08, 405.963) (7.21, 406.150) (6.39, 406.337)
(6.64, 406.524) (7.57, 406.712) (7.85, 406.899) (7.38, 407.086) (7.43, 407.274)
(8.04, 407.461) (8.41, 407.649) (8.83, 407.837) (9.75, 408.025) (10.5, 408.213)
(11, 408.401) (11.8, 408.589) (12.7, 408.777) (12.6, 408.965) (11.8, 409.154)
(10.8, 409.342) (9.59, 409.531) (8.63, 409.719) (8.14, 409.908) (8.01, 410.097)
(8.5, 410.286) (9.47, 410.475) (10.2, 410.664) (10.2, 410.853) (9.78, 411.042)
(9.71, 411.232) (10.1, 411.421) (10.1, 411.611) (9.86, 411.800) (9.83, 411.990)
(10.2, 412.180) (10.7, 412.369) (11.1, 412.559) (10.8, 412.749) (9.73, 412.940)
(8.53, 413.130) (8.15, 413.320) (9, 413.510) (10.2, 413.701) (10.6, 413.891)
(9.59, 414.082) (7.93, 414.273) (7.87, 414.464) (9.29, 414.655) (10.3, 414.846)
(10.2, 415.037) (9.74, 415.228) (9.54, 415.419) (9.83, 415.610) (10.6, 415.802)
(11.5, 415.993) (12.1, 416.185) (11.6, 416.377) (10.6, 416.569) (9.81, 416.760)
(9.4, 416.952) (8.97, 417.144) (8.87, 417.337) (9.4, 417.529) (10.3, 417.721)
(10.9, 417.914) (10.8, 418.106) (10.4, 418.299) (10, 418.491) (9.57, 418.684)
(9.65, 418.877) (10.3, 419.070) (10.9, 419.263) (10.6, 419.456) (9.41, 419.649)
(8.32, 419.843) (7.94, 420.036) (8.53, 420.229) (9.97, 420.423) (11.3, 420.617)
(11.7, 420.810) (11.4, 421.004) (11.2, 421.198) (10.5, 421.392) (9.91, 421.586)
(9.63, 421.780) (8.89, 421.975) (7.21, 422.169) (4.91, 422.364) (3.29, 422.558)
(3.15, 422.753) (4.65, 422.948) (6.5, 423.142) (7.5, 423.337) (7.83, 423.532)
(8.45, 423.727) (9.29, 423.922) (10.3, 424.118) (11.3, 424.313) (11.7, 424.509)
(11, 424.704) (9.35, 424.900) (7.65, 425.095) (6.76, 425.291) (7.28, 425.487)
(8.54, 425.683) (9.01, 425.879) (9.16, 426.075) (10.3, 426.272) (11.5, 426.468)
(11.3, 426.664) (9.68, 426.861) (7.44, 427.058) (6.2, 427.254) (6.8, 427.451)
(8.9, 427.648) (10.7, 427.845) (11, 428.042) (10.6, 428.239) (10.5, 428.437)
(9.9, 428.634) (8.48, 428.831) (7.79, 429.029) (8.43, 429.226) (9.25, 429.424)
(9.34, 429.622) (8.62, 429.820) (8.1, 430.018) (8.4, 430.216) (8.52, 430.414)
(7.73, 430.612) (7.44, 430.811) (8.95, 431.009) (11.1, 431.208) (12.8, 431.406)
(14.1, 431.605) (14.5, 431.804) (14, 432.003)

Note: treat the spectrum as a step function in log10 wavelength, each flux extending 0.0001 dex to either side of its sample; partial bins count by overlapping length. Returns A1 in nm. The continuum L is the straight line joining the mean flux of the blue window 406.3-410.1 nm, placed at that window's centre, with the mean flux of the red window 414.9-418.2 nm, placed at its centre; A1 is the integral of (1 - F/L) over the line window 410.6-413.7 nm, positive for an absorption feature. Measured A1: -0.04 nm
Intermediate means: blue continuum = 9.31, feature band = 9.88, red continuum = 10.2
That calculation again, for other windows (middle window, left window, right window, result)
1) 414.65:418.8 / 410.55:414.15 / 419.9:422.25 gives -0.13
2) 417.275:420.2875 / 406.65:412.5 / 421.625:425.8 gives -0.44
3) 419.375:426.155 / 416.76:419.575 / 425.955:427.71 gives 0.57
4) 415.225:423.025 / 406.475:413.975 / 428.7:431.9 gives 0.13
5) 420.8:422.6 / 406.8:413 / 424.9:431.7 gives 0.10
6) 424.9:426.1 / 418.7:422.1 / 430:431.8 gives 0.23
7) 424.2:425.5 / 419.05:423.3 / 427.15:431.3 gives -0.11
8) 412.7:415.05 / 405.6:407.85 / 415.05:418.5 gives 0.04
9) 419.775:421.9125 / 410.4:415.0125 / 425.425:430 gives -0.14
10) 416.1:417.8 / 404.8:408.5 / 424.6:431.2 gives -0.28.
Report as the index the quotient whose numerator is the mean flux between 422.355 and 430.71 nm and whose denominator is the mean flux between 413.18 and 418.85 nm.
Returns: 0.87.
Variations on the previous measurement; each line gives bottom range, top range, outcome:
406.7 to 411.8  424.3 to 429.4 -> 0.96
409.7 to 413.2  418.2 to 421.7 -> 1.04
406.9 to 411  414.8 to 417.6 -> 1.05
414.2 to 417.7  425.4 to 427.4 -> 0.91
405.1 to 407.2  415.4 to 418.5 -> 1.29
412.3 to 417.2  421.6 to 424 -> 0.69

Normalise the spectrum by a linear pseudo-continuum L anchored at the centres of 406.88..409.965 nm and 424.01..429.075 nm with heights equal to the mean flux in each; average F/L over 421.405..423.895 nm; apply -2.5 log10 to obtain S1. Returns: 0.32 mag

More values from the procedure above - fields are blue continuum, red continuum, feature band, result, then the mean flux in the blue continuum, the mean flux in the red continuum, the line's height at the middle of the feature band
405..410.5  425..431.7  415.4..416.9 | -0.17 mag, 9.09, 9.18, 9.13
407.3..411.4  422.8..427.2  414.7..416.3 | -0.11 mag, 9.89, 8.84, 9.48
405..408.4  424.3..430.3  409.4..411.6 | -0.10 mag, 8.38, 9.16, 8.52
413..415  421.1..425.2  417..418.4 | -0.13 mag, 9.19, 8.3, 8.83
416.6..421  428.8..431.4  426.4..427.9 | 0.01 mag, 9.91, 8.78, 9.08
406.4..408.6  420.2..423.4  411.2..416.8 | -0.18 mag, 8.62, 8.25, 8.45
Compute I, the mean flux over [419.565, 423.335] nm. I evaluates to 8.31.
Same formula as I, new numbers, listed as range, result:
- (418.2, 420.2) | 9.67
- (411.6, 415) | 9.65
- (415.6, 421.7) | 10.2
